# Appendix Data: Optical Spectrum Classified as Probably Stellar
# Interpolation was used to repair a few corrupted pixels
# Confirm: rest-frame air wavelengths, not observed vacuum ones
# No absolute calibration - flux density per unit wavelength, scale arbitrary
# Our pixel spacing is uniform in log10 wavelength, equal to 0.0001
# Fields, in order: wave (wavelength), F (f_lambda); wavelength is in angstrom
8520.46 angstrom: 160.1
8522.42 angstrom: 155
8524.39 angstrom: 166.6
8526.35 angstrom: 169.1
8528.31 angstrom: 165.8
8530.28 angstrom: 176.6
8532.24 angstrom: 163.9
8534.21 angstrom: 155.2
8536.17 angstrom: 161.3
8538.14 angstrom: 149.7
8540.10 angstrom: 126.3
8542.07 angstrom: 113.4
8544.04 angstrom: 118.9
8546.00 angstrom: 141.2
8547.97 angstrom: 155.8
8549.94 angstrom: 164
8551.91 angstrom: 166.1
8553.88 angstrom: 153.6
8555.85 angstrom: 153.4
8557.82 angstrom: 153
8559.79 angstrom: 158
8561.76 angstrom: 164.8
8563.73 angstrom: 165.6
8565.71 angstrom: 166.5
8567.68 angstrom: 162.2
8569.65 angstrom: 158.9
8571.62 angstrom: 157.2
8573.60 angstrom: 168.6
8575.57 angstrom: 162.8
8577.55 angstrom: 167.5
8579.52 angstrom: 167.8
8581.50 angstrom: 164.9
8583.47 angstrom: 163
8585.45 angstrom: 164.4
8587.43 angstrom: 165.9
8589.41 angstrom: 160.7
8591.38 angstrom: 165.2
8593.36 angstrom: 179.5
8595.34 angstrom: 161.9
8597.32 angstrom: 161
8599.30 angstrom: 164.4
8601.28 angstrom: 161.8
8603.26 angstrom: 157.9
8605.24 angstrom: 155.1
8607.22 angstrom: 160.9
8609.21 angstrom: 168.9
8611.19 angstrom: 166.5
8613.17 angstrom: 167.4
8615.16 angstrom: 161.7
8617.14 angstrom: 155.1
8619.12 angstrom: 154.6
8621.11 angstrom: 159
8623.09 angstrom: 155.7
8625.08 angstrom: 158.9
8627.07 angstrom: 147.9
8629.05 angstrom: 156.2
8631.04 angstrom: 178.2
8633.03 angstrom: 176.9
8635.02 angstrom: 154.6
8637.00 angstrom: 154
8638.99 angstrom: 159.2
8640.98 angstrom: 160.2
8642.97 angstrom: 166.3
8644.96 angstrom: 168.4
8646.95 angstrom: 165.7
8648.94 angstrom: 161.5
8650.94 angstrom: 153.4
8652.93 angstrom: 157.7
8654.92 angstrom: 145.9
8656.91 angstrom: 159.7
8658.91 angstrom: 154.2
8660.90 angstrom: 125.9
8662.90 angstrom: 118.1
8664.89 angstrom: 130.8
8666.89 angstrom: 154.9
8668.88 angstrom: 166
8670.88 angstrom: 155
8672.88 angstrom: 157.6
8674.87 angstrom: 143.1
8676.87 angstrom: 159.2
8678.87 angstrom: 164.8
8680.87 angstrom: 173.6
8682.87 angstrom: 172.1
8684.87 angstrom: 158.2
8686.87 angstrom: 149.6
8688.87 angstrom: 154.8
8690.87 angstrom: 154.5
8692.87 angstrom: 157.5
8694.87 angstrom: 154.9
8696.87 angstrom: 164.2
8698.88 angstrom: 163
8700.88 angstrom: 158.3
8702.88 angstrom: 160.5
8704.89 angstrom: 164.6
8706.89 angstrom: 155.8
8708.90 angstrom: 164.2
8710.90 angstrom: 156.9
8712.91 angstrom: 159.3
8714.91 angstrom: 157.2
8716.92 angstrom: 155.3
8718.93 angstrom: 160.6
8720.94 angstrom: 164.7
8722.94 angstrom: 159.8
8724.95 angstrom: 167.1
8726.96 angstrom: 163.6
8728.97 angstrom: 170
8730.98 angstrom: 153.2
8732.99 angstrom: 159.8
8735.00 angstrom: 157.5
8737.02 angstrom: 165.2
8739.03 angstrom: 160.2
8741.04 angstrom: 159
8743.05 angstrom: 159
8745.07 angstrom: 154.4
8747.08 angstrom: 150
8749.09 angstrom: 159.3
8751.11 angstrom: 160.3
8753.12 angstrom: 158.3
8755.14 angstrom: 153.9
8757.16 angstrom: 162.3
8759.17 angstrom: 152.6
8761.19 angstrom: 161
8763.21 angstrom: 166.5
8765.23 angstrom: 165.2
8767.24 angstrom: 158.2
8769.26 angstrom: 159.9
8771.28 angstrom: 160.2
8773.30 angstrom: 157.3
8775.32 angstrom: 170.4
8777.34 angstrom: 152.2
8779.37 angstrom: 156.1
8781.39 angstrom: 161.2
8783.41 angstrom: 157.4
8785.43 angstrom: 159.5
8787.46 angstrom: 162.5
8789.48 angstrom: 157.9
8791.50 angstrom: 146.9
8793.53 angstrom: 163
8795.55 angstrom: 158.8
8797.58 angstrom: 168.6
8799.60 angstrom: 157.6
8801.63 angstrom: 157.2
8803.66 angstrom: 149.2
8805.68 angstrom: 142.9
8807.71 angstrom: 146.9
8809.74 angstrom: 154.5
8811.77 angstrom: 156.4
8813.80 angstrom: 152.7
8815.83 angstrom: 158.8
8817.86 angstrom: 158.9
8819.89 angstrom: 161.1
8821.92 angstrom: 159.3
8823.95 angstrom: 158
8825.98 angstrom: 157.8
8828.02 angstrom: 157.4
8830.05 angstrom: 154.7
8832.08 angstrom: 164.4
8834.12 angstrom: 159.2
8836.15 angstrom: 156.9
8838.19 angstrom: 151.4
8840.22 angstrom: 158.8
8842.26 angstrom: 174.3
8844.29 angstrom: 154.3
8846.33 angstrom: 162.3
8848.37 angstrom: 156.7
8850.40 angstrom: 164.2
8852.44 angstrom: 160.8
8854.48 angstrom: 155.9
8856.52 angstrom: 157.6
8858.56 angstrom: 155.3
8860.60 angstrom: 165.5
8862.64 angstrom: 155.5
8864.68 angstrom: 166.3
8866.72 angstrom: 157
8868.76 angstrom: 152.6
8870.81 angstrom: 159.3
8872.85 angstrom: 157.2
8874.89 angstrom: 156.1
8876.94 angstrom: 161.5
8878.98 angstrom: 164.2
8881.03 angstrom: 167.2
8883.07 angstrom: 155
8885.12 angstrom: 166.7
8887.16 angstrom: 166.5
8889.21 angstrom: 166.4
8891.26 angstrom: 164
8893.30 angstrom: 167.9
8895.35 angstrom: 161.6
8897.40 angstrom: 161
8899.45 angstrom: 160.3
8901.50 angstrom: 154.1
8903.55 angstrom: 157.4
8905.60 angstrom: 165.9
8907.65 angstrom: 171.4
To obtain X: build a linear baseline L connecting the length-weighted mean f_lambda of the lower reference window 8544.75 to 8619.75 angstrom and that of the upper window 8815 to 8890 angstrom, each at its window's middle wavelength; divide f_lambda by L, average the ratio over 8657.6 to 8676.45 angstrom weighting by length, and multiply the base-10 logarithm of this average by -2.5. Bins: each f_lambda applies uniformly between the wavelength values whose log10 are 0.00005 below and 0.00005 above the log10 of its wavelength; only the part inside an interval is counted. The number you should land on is 0.109 mag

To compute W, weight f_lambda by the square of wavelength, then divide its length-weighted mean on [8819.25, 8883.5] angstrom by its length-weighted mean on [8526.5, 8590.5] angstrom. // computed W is 1.08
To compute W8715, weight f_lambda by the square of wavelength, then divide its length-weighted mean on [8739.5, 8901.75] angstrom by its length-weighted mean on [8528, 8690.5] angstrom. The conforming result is 1.06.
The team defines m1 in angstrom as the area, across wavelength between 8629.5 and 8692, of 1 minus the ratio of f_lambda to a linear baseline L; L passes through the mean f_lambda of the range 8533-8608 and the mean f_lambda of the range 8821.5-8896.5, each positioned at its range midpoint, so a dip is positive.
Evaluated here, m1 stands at 0.81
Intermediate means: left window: 158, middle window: 157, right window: 160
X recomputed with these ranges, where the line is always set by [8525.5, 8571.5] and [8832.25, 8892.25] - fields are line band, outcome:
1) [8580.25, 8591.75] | -0.06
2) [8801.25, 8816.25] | 0.05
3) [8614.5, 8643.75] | -0.02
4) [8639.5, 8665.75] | 0.04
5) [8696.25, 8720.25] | -0.02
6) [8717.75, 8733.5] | -0.03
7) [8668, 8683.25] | -0.03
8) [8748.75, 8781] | -0.01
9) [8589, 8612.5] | -0.05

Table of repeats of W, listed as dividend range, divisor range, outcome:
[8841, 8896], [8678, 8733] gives 1.04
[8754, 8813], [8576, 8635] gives 1.01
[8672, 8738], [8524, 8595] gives 1.04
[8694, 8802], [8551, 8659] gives 1.02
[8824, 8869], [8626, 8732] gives 1.05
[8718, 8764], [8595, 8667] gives 1.04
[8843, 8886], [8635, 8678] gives 1.09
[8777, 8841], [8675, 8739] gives 1.00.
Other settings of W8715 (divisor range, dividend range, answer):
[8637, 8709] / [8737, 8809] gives 1.03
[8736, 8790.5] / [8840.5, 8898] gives 1.04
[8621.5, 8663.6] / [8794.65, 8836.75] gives 1.04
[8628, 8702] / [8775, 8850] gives 1.04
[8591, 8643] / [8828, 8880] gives 1.04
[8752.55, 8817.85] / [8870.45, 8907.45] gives 1.05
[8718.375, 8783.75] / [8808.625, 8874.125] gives 1.01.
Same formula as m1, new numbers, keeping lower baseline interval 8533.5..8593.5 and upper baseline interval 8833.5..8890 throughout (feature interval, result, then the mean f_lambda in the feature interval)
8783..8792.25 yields 0.1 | 157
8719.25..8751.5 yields -0.3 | 160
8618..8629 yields 0.2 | 155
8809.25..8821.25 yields 0.2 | 157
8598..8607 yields -0.1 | 160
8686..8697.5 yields 0.2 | 156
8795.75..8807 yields 0.3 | 155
